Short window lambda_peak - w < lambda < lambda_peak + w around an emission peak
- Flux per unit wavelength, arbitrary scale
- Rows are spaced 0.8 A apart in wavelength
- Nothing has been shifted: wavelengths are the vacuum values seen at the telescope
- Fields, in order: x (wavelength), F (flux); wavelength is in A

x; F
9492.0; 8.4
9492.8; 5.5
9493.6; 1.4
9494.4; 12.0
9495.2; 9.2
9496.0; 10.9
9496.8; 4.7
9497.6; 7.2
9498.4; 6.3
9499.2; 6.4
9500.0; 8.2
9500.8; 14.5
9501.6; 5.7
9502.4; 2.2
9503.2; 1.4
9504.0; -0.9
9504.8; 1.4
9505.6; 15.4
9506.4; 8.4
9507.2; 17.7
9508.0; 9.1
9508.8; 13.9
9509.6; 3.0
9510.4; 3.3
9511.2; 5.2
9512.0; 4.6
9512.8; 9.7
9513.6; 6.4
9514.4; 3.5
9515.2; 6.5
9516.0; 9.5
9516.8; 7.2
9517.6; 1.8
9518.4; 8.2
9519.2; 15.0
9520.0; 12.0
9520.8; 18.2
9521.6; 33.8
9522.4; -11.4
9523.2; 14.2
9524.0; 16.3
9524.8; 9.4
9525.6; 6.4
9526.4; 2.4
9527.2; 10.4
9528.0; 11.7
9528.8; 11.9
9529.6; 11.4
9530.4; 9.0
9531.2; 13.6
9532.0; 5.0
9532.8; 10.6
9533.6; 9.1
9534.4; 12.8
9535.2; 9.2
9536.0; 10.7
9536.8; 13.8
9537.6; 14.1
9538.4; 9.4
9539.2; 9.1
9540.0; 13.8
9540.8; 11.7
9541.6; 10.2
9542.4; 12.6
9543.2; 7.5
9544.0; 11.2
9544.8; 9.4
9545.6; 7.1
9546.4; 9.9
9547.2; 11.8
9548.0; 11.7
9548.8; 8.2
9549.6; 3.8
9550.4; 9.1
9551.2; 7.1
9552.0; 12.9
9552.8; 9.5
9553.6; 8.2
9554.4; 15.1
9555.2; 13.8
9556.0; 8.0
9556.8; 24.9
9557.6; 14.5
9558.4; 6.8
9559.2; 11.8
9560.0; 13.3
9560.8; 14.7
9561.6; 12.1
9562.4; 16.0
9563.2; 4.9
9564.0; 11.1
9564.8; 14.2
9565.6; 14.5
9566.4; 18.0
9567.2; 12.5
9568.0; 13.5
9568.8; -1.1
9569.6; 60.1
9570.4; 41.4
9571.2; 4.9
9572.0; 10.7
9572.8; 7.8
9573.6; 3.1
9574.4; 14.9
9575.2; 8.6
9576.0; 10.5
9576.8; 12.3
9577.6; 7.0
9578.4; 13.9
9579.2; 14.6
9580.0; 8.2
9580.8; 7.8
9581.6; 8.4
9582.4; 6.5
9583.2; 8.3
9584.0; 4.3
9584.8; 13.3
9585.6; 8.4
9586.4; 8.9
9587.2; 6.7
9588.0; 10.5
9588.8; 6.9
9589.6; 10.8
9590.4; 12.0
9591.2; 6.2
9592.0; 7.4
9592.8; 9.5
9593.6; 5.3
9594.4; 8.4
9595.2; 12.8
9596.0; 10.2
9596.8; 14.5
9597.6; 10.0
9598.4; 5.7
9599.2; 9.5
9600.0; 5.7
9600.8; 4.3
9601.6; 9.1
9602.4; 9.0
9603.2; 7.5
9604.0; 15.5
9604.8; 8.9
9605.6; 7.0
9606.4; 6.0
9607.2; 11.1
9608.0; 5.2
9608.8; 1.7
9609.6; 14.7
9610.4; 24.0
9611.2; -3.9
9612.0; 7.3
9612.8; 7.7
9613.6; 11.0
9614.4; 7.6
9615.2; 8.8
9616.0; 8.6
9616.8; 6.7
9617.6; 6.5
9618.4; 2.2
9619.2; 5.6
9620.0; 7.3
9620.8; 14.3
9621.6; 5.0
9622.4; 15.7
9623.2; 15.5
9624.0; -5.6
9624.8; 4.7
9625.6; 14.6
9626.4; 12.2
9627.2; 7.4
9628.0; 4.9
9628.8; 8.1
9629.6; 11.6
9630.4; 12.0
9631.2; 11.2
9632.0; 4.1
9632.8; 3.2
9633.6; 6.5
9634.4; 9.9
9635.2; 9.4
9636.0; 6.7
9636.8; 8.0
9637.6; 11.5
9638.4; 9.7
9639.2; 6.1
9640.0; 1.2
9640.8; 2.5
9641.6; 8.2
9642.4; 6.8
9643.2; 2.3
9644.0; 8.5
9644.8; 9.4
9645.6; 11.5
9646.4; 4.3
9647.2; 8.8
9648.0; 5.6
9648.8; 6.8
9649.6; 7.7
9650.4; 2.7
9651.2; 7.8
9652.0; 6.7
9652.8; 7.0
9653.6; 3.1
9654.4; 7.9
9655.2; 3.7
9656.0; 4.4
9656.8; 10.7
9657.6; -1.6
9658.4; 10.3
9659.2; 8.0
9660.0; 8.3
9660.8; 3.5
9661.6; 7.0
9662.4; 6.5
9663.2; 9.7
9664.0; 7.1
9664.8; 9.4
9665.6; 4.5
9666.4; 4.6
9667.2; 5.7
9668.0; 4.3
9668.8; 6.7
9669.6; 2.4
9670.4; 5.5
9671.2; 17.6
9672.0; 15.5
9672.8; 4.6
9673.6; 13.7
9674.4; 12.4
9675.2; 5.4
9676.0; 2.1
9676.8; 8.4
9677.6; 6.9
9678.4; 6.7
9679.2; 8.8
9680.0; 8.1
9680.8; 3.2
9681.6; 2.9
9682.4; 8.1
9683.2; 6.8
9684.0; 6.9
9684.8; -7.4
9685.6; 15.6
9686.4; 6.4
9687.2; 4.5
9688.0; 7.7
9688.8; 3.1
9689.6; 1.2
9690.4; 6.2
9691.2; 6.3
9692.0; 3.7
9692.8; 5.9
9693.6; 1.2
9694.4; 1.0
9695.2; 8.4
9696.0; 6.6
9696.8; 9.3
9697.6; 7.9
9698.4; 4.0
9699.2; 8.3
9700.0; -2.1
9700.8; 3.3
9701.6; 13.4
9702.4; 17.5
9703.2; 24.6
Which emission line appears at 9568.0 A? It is Mg II 2798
